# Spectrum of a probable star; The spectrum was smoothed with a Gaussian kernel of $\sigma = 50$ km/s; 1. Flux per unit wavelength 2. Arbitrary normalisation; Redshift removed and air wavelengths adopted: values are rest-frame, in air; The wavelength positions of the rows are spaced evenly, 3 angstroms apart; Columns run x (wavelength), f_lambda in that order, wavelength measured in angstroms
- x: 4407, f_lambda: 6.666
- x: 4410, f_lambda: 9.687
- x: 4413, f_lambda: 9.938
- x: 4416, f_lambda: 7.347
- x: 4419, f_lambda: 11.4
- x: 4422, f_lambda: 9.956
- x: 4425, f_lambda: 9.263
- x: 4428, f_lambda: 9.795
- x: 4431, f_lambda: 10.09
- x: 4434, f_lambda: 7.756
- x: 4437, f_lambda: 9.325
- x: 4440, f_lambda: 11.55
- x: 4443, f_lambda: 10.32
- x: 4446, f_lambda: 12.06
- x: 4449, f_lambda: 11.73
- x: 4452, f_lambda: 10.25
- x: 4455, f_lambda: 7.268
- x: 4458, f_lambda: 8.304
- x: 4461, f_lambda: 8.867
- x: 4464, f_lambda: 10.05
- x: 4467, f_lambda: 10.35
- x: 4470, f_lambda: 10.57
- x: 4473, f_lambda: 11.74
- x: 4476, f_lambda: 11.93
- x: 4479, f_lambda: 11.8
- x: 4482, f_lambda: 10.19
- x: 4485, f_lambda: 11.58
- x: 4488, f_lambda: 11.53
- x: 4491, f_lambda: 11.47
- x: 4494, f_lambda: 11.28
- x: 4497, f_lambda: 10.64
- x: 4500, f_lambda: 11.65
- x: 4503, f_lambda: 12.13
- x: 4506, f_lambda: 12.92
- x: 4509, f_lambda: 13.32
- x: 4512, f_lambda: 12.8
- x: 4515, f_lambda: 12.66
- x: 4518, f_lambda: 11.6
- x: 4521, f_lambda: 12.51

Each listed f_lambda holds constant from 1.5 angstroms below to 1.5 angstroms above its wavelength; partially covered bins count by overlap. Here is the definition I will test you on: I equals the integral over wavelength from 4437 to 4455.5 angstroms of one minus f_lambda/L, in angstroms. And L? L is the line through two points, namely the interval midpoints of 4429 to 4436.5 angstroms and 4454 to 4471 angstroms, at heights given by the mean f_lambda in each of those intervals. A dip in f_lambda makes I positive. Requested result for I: -3.0 angstroms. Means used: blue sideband 9.03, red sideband 9.25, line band 10.6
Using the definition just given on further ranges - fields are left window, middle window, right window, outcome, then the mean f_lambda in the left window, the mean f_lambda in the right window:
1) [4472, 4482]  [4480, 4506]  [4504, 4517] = 1.7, 11.6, 12.8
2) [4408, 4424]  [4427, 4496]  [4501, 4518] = 3.9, 9.56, 12.6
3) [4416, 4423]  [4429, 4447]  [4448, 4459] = -0.9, 10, 9.33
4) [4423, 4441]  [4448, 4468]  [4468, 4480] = 2.3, 9.59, 11.4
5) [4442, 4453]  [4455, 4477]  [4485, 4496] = 2.5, 11.2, 11.4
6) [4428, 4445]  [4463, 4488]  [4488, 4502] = -0.5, 9.87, 11.3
